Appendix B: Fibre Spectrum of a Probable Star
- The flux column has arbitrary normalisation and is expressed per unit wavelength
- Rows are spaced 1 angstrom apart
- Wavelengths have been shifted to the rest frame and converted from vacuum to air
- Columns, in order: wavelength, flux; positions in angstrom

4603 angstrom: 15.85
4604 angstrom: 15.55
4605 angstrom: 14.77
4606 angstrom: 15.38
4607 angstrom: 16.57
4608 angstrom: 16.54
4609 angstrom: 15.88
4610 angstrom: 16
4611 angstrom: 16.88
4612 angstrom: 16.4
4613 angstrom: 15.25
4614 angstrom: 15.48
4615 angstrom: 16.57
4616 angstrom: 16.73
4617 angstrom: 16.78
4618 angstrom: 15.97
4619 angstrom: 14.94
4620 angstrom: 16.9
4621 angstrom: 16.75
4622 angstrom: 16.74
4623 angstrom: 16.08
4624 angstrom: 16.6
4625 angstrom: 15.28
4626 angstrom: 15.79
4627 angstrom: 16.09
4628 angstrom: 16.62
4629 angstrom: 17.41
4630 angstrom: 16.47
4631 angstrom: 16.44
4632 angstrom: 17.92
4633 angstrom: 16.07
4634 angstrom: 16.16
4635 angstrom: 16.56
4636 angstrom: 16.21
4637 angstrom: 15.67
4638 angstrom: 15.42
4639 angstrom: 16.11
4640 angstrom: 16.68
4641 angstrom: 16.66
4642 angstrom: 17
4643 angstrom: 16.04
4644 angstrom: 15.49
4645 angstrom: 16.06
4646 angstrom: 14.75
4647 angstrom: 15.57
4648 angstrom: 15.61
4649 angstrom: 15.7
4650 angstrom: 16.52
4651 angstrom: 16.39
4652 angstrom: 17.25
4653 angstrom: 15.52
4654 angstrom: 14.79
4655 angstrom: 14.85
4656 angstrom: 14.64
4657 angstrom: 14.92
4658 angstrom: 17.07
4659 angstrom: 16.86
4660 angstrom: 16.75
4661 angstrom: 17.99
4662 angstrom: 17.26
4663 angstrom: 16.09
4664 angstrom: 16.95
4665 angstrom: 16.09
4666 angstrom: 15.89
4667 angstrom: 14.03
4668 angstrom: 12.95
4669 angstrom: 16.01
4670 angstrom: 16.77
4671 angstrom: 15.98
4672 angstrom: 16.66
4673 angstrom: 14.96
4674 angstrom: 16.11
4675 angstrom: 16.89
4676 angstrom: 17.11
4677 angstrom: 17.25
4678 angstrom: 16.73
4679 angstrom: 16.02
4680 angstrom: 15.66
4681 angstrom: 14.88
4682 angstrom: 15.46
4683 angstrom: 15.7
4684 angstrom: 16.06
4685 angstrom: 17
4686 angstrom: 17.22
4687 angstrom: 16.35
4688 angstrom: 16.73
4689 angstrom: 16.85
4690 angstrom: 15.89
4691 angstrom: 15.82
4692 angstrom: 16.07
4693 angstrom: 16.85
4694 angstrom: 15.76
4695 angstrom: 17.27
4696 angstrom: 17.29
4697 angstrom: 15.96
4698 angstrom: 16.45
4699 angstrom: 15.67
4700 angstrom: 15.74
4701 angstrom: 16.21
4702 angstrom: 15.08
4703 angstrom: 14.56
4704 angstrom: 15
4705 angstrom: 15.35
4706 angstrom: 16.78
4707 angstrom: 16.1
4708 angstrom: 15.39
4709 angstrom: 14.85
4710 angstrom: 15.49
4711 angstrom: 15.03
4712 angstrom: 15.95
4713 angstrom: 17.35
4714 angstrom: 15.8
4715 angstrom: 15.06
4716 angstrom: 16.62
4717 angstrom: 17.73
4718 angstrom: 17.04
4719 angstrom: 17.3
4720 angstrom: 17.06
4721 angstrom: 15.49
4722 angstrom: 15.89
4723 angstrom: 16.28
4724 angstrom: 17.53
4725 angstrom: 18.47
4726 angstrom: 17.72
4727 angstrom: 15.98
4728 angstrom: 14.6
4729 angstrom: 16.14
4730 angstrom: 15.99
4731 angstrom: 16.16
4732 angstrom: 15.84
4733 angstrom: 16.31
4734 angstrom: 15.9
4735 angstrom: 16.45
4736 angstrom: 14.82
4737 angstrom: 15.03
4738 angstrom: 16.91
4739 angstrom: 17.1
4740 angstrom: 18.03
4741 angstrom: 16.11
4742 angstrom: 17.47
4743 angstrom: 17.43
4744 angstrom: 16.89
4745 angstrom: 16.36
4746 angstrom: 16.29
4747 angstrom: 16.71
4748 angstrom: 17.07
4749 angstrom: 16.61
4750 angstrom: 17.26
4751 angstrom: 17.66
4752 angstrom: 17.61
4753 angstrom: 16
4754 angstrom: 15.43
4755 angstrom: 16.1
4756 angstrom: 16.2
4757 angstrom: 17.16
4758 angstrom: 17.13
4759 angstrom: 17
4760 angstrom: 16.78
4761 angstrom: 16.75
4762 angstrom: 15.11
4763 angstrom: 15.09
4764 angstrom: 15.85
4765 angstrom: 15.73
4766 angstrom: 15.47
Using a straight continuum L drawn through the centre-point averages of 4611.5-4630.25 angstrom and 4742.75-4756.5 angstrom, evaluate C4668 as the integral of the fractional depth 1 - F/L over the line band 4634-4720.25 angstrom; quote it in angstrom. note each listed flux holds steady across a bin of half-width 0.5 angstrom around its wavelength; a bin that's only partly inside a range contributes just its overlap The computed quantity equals 1.9 angstrom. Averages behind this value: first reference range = 16.3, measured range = 16.1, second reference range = 16.7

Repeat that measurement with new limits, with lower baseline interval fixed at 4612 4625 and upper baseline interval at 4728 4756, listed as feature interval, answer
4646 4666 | 0.22 angstrom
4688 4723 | 0.63 angstrom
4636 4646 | 0.12 angstrom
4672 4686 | 0.12 angstrom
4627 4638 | -0.17 angstrom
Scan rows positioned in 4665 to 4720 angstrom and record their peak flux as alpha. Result 17.73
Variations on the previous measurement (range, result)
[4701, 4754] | 18.47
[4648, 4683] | 17.99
